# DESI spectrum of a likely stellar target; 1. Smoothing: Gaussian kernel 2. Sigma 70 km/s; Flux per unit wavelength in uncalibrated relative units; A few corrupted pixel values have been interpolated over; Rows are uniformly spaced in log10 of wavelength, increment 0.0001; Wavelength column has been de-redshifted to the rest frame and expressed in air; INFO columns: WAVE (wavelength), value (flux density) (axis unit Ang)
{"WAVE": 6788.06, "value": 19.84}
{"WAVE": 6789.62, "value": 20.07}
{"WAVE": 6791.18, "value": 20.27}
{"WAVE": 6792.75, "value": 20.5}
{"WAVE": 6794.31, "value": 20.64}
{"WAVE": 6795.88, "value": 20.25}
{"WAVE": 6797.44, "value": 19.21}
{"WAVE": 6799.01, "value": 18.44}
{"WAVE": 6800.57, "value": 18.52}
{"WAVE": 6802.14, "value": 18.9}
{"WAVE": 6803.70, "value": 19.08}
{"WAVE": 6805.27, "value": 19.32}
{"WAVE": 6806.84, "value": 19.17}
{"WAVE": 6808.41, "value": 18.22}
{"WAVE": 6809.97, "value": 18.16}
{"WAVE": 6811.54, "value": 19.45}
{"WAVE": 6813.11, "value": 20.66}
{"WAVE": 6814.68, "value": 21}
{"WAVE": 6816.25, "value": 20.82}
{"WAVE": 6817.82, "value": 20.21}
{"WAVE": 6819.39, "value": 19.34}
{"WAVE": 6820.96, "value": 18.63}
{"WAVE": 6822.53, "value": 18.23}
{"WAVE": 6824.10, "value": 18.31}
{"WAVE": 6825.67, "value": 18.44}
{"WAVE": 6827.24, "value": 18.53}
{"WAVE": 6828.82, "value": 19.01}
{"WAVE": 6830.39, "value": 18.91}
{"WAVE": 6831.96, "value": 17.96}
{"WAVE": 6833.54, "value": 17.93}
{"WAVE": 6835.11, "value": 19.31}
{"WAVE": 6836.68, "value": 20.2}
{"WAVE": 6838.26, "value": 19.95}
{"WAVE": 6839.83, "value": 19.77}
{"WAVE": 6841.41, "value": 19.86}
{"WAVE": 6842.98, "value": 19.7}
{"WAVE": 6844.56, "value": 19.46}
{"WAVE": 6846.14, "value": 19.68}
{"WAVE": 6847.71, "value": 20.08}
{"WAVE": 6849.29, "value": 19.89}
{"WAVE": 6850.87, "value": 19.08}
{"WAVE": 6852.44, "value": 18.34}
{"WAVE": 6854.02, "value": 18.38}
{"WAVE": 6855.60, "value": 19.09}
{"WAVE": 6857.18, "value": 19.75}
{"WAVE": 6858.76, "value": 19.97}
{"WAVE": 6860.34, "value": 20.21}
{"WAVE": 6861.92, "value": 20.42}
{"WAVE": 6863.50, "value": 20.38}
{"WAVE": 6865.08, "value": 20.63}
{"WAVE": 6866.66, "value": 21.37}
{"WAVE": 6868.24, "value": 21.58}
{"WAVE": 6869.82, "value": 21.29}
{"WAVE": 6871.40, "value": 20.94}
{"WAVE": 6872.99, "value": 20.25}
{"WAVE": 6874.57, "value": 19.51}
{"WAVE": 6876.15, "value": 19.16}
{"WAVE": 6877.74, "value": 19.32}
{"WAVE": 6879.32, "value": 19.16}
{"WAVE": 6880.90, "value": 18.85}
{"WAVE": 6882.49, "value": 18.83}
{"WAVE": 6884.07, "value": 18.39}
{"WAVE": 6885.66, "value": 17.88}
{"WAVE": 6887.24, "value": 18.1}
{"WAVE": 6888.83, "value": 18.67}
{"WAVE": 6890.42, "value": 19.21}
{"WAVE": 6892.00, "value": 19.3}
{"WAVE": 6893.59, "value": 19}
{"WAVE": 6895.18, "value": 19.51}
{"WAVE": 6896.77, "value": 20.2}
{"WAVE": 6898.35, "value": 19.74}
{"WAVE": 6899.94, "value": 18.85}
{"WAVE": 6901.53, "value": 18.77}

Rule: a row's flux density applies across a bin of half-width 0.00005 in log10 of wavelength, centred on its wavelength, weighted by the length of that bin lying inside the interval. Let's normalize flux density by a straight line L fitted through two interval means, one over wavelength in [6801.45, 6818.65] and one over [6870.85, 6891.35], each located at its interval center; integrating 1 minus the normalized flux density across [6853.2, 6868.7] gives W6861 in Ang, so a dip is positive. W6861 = -0.76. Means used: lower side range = 19.5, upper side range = 19.1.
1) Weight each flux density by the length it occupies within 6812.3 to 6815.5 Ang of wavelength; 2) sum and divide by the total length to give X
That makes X 20.8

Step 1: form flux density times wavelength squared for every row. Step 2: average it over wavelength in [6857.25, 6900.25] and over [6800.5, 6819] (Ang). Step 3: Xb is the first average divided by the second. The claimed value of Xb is 1.0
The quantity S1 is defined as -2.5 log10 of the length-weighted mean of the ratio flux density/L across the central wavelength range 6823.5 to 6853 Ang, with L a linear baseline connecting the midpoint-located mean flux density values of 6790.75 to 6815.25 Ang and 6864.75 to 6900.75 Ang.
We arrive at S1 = 0.017 mag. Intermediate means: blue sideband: 19.5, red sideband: 19.5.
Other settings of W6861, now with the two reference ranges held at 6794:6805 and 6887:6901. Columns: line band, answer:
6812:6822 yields -0.4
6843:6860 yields -0.2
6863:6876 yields -1.0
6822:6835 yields 0.5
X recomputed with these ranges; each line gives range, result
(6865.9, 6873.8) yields 21.1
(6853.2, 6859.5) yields 19.3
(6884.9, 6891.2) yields 18.5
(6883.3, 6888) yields 18.1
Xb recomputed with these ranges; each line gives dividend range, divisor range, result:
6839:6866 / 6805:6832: 1.04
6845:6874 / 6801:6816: 1.05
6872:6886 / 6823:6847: 1.01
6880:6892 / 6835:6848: 0.95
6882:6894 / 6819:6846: 1.00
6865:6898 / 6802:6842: 1.04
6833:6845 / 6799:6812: 1.05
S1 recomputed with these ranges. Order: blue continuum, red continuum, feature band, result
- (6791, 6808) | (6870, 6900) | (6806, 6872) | -0.01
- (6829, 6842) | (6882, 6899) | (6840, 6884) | -0.04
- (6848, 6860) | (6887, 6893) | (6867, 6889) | -0.03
